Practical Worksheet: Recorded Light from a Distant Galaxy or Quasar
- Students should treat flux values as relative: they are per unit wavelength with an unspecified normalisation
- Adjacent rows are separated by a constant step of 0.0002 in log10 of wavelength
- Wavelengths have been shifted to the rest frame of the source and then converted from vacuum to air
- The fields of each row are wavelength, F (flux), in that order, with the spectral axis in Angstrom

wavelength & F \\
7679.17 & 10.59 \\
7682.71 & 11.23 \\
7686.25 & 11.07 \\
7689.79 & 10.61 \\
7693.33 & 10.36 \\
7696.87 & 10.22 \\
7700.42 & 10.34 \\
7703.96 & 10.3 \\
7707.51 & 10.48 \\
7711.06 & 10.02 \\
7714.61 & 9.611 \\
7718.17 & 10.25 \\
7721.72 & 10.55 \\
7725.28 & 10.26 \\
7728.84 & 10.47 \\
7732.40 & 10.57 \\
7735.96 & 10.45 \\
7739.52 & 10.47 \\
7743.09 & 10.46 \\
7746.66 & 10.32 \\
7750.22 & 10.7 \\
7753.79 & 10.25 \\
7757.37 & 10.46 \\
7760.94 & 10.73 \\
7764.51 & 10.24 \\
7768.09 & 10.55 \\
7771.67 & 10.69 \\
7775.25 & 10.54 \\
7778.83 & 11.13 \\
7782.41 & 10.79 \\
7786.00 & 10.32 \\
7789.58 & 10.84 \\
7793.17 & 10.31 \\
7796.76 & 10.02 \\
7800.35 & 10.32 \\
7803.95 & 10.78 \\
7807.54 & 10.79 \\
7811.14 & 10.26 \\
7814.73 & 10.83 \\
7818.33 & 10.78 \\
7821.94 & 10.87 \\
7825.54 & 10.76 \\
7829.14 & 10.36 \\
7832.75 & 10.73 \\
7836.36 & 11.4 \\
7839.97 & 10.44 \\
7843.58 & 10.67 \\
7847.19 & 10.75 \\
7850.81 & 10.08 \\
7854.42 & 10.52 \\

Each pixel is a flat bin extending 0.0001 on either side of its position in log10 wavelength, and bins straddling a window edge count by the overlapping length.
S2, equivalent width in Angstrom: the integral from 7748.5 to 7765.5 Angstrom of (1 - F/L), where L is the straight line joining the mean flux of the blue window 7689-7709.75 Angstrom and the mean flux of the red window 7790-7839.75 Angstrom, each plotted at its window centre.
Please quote 0.02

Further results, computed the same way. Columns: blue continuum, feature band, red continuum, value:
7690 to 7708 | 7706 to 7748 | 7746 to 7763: 0.4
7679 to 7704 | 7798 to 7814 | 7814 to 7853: 0.2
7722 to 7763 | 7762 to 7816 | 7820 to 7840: 0.4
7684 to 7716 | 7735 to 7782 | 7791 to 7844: -0.3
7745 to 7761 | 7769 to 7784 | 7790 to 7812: -0.5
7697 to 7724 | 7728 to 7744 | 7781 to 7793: -0.2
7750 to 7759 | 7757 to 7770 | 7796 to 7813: -0.1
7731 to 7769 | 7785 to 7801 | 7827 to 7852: 0.3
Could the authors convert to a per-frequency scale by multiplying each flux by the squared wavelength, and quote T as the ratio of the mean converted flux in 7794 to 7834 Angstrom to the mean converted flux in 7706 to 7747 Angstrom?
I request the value 1.05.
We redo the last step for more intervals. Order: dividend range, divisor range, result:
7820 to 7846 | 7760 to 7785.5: 1.02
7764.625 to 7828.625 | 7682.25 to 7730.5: 1.05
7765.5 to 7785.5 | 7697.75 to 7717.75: 1.07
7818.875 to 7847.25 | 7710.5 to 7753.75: 1.07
